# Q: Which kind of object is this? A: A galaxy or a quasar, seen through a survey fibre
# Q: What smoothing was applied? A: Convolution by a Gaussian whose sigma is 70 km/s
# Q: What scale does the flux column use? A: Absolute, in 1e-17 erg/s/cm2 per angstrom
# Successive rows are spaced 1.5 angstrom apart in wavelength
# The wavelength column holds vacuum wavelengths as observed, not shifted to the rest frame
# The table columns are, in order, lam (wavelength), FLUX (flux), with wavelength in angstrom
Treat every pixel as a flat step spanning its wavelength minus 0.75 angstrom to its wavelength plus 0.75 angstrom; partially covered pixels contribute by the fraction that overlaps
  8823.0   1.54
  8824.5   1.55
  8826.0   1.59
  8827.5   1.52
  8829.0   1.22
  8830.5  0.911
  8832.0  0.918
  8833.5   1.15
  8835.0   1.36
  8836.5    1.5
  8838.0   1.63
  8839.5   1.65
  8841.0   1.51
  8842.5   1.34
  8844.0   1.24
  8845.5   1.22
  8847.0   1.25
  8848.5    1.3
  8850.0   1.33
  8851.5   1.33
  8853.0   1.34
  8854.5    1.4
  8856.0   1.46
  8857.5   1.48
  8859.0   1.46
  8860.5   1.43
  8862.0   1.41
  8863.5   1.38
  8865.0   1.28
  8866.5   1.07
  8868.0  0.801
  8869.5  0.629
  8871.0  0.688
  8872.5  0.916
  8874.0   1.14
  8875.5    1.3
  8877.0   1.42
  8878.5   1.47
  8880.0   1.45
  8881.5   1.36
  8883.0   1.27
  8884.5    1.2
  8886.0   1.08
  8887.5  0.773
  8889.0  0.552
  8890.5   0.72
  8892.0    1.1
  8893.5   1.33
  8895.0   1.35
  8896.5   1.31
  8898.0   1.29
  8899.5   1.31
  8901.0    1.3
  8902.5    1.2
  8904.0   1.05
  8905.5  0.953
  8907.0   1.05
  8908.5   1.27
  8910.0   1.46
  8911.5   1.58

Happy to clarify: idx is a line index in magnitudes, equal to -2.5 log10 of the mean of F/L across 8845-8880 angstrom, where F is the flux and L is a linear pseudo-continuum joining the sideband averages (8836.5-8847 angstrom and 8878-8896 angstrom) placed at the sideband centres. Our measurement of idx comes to 0.04 mag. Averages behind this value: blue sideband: 1.42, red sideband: 1.14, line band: 1.24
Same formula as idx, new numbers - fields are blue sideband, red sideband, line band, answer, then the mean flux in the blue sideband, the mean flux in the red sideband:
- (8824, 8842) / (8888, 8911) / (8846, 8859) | -0.05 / 1.37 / 1.15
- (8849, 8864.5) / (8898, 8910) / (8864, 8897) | 0.17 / 1.4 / 1.19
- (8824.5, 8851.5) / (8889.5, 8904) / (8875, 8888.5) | -0.01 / 1.34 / 1.19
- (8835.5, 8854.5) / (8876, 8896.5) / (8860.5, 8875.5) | 0.19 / 1.39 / 1.17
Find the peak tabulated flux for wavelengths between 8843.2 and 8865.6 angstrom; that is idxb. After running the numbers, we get 1.48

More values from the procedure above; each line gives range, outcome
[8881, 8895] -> 1.36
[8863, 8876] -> 1.38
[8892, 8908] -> 1.35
